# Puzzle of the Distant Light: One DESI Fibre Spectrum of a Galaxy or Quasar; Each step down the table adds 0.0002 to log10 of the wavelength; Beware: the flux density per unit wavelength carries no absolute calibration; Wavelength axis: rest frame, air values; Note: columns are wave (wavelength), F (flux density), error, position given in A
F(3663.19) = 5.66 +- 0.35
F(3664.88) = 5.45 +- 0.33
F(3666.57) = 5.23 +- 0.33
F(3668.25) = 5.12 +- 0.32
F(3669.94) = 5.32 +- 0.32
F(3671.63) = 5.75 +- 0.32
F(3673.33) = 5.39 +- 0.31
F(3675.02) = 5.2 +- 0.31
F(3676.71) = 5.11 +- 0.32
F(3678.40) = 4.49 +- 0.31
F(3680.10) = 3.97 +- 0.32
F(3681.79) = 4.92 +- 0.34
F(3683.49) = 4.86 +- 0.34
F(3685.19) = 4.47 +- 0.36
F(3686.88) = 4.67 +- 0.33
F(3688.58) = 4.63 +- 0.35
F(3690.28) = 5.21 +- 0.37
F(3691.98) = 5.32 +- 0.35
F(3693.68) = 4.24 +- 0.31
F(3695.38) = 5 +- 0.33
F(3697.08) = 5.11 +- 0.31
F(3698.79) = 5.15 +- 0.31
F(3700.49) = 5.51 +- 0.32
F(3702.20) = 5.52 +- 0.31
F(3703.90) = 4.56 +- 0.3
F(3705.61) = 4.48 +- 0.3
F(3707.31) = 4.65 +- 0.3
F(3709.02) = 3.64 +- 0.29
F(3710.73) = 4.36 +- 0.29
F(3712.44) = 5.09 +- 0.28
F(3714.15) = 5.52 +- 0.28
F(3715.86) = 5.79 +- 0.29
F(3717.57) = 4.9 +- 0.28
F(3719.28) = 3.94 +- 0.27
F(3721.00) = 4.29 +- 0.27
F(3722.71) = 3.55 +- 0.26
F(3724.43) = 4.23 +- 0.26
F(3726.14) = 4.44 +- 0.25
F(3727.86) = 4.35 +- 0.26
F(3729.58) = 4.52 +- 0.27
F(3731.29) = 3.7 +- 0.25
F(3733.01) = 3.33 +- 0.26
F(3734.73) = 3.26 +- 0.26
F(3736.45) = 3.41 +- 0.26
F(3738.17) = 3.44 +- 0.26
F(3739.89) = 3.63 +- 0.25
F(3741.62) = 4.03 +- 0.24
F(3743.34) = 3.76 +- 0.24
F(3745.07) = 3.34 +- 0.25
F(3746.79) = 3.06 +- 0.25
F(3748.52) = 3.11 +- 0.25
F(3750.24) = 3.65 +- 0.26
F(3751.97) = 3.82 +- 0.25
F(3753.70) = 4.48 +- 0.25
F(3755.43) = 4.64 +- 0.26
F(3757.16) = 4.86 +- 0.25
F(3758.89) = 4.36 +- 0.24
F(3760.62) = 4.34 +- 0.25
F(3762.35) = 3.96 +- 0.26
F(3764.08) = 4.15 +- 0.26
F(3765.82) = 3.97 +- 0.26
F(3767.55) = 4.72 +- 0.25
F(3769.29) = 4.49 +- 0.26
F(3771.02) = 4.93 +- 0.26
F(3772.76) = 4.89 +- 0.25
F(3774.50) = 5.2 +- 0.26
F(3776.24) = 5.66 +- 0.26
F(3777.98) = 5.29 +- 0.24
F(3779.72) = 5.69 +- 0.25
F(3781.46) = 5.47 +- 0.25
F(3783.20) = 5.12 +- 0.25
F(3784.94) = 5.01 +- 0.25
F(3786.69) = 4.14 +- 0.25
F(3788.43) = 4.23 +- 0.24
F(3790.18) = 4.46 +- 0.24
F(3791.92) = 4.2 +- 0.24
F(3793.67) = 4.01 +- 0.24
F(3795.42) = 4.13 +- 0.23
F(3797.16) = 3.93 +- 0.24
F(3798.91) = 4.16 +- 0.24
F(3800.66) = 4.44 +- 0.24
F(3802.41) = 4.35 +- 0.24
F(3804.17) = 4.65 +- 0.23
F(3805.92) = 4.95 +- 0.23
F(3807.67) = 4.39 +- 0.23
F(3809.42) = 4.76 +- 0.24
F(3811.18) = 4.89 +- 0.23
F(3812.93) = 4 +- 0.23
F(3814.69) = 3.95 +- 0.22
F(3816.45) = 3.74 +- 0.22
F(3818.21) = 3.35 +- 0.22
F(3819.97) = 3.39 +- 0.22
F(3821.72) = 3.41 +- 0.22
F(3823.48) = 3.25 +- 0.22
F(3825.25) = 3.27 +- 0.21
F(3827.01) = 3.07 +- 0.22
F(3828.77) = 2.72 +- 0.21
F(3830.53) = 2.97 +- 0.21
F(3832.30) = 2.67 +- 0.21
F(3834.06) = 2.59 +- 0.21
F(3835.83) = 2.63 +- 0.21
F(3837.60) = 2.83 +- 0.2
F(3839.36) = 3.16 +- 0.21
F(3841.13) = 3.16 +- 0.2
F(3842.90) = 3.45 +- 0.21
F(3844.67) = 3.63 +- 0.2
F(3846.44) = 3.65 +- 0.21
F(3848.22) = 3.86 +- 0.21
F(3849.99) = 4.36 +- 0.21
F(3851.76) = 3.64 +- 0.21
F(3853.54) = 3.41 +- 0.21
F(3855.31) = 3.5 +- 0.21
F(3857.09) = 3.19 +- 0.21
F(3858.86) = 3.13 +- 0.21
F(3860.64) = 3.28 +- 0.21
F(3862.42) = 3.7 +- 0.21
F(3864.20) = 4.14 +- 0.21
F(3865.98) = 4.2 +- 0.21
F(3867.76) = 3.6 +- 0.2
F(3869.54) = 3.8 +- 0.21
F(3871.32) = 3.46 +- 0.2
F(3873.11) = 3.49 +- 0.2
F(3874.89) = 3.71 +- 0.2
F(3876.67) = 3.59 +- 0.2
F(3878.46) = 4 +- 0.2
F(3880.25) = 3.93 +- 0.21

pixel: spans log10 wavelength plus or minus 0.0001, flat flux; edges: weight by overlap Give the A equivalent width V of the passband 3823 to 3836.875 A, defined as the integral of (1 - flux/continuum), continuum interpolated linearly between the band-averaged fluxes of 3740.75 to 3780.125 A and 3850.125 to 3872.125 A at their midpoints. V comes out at 3.5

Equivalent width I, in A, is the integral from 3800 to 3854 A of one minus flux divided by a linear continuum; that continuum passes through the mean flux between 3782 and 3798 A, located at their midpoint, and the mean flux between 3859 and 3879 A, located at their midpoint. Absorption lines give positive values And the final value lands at 5.86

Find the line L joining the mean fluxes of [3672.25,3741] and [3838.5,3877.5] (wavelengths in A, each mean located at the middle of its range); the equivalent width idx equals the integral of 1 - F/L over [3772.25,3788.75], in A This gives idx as -4.11 A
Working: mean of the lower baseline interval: 4.55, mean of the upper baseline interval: 3.6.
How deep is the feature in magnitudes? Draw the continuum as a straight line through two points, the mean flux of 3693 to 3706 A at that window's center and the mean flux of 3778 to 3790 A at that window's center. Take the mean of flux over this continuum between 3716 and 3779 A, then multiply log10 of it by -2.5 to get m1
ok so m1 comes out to 0.18 mag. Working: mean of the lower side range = 4.97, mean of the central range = 4.18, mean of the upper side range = 4.94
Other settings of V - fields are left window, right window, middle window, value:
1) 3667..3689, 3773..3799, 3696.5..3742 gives 4.4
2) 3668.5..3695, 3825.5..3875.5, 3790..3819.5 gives -3.4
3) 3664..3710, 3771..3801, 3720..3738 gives 3.5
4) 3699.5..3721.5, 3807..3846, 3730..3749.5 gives 4.2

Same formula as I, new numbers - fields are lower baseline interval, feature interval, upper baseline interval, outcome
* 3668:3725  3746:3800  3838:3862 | -4.08 A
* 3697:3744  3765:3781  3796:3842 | -4.14 A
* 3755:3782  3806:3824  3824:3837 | -3.33 A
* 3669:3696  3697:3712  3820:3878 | -0.17 A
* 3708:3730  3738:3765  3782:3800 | 3.12 A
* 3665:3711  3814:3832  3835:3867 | 2.20 A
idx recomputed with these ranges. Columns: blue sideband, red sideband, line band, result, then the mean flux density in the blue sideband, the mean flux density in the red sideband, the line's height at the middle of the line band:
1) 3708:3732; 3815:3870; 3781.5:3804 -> -3.4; 4.46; 3.38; 3.82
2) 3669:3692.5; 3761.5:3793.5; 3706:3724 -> 1.1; 4.95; 4.74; 4.87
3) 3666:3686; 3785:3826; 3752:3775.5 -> -0.7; 4.98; 4.11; 4.39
